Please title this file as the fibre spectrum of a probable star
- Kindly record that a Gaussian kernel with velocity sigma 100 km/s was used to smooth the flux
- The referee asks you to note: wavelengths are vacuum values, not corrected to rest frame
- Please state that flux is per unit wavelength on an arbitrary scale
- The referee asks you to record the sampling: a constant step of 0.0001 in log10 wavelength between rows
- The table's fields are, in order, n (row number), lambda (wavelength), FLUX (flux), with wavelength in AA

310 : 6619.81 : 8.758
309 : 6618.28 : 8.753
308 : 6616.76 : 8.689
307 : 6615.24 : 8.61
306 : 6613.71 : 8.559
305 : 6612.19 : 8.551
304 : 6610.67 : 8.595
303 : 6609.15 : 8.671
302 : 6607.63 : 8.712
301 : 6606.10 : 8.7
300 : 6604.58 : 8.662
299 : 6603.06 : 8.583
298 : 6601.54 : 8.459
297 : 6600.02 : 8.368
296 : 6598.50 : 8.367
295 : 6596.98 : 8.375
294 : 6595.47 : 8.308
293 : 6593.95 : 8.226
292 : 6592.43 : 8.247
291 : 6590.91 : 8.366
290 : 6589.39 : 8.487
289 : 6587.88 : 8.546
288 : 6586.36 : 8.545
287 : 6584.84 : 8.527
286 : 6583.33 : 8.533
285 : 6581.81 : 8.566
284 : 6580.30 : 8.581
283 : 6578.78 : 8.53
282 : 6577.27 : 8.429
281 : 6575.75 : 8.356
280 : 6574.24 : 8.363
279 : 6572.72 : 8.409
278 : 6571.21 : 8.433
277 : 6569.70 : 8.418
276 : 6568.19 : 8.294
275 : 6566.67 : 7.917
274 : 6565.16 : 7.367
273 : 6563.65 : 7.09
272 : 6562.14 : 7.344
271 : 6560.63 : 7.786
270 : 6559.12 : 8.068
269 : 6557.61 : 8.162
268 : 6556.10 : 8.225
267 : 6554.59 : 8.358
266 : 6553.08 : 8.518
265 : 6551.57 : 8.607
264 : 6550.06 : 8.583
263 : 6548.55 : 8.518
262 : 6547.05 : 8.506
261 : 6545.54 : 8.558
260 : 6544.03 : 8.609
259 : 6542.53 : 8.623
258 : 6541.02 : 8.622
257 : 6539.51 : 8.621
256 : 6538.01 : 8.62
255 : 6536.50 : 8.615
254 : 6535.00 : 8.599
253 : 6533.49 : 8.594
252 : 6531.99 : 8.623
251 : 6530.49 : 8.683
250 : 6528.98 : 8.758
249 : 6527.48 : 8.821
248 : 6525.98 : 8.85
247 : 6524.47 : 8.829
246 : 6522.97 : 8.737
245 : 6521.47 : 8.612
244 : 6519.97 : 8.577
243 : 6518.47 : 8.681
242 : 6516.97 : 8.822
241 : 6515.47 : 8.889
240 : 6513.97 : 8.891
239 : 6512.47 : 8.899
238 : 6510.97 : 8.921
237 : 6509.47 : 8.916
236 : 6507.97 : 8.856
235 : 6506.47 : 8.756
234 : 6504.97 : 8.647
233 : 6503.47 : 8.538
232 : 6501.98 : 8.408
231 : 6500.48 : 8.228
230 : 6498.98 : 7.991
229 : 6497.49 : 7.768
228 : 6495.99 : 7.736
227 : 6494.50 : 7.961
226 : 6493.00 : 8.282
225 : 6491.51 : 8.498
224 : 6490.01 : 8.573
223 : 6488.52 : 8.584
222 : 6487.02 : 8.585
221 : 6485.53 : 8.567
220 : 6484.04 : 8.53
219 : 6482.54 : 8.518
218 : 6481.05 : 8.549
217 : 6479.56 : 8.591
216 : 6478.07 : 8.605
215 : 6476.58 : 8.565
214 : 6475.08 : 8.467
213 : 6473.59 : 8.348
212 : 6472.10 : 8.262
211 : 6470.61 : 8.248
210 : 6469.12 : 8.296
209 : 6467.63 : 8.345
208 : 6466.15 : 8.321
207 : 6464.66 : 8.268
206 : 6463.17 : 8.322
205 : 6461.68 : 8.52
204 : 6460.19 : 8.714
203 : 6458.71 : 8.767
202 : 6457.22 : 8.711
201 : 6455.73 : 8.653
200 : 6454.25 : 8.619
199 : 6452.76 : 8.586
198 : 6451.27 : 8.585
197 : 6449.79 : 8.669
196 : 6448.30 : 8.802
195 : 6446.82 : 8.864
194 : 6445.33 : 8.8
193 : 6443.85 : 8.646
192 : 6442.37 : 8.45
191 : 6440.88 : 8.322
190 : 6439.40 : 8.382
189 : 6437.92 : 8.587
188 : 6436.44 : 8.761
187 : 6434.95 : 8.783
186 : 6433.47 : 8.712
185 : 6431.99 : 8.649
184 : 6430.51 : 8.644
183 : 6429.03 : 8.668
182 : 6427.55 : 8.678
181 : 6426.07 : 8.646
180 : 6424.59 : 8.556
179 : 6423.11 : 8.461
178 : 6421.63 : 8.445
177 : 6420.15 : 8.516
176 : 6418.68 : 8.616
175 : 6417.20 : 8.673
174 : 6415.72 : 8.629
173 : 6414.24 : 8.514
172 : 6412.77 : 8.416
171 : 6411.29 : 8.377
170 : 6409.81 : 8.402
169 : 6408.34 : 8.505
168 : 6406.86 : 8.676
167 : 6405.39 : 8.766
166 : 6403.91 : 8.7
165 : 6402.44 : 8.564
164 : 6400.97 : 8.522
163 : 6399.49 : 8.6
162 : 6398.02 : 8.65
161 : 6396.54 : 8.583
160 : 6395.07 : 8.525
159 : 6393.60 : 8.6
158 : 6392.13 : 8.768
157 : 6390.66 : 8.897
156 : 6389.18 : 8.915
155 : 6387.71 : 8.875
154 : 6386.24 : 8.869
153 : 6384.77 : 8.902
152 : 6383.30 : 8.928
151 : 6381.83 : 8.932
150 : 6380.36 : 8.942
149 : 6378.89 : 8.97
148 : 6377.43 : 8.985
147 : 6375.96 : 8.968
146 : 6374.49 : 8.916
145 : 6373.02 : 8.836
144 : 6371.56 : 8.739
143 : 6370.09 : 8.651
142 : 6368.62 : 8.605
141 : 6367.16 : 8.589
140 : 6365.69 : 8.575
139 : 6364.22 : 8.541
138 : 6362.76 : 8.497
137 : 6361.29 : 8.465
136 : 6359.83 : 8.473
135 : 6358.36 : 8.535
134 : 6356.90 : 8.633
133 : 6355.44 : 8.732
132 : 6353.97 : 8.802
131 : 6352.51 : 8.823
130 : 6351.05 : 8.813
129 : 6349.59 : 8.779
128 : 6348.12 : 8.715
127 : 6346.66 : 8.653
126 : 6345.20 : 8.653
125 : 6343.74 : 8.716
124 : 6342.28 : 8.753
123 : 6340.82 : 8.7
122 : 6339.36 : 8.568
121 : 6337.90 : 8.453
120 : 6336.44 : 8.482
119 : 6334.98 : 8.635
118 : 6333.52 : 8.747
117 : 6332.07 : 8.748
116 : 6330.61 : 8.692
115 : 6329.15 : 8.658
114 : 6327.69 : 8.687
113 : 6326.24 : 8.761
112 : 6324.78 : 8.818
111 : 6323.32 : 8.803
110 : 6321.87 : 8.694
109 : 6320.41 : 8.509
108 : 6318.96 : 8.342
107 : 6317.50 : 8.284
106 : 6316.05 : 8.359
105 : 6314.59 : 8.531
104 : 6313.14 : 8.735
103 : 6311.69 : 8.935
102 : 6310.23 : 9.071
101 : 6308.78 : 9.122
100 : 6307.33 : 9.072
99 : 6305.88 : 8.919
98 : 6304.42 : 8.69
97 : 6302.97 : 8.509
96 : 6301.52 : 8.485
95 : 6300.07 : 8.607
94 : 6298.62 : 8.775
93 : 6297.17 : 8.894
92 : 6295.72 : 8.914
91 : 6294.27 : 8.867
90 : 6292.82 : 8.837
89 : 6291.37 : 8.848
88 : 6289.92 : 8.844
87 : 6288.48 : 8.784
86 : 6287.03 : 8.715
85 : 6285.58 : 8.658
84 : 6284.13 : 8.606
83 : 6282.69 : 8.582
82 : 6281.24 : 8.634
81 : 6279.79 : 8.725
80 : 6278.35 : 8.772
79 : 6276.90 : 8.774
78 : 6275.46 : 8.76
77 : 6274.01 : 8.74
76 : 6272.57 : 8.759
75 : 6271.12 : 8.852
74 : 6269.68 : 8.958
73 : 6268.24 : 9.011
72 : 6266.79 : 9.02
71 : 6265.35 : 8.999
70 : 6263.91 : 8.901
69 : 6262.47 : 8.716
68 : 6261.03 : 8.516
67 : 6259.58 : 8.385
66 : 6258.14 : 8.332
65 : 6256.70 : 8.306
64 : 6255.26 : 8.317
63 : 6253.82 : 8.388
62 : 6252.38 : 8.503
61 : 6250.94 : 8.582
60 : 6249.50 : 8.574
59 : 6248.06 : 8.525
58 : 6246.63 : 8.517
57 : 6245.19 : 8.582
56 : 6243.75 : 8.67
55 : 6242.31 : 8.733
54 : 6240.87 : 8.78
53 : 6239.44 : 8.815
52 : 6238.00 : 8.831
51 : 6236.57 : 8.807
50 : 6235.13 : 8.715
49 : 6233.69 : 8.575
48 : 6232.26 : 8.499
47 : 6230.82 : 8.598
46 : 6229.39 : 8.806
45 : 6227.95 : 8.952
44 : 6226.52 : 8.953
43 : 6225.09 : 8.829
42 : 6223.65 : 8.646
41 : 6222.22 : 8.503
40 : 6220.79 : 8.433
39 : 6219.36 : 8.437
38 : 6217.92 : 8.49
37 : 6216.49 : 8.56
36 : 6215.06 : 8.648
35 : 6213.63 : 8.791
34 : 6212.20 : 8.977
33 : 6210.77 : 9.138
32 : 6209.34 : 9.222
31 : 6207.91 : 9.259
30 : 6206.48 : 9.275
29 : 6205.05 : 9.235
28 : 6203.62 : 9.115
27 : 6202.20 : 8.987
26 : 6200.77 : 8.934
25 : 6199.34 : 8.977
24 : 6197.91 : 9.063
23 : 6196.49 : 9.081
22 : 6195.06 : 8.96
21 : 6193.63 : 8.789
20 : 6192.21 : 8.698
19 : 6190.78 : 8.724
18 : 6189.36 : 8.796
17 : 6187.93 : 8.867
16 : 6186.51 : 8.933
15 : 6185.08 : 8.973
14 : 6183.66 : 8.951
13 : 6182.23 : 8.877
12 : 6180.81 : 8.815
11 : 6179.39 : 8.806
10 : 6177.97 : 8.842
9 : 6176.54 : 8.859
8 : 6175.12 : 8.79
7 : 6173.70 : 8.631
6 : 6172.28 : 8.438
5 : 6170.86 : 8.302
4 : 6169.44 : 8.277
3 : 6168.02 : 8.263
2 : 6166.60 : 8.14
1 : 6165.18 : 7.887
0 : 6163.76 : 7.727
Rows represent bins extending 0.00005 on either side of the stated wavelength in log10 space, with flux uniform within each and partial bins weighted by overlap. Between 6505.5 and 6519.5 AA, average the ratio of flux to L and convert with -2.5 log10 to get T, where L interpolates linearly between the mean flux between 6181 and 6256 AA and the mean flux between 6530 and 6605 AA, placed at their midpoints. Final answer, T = -0.050 mag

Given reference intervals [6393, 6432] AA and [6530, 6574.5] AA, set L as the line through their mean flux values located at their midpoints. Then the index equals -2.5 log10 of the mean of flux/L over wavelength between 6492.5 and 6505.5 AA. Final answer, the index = 0.03 mag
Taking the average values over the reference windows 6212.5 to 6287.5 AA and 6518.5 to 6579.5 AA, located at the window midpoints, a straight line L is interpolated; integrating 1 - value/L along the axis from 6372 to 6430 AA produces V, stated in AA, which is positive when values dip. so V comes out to -1.0 AA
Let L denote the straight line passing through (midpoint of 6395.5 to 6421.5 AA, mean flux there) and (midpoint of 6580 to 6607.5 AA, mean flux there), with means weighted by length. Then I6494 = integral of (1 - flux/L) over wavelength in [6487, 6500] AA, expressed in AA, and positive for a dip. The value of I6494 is 0.50 AA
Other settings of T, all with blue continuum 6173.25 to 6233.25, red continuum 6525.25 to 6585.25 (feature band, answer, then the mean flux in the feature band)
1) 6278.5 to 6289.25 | 0.008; 8.68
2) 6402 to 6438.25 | -0.004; 8.6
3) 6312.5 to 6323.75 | 0.022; 8.53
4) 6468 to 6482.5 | 0.007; 8.44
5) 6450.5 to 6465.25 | -0.007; 8.58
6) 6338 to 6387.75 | -0.011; 8.73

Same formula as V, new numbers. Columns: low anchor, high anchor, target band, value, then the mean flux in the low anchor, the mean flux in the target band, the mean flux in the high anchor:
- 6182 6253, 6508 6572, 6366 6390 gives -0.6 AA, 8.8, 8.85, 8.48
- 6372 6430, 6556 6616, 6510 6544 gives -1.1 AA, 8.69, 8.72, 8.34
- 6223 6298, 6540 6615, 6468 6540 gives -0.9 AA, 8.71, 8.55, 8.37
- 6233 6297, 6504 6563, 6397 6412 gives 0.1 AA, 8.7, 8.57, 8.58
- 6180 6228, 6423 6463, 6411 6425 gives 0.2 AA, 8.88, 8.52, 8.64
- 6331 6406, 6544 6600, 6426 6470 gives -0.2 AA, 8.71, 8.59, 8.3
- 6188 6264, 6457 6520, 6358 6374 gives 0.0 AA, 8.74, 8.6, 8.5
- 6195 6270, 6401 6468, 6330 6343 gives 0.0 AA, 8.76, 8.64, 8.59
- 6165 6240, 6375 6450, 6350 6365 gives 0.1 AA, 8.78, 8.64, 8.67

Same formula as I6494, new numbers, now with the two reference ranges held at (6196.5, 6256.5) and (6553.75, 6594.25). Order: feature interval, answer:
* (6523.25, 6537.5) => -0.7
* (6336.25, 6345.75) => 0.0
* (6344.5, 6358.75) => -0.2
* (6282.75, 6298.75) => -0.2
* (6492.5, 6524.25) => -0.8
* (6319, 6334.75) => -0.2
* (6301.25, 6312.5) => -0.3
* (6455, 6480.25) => -0.2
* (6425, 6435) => -0.3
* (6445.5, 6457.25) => -0.4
